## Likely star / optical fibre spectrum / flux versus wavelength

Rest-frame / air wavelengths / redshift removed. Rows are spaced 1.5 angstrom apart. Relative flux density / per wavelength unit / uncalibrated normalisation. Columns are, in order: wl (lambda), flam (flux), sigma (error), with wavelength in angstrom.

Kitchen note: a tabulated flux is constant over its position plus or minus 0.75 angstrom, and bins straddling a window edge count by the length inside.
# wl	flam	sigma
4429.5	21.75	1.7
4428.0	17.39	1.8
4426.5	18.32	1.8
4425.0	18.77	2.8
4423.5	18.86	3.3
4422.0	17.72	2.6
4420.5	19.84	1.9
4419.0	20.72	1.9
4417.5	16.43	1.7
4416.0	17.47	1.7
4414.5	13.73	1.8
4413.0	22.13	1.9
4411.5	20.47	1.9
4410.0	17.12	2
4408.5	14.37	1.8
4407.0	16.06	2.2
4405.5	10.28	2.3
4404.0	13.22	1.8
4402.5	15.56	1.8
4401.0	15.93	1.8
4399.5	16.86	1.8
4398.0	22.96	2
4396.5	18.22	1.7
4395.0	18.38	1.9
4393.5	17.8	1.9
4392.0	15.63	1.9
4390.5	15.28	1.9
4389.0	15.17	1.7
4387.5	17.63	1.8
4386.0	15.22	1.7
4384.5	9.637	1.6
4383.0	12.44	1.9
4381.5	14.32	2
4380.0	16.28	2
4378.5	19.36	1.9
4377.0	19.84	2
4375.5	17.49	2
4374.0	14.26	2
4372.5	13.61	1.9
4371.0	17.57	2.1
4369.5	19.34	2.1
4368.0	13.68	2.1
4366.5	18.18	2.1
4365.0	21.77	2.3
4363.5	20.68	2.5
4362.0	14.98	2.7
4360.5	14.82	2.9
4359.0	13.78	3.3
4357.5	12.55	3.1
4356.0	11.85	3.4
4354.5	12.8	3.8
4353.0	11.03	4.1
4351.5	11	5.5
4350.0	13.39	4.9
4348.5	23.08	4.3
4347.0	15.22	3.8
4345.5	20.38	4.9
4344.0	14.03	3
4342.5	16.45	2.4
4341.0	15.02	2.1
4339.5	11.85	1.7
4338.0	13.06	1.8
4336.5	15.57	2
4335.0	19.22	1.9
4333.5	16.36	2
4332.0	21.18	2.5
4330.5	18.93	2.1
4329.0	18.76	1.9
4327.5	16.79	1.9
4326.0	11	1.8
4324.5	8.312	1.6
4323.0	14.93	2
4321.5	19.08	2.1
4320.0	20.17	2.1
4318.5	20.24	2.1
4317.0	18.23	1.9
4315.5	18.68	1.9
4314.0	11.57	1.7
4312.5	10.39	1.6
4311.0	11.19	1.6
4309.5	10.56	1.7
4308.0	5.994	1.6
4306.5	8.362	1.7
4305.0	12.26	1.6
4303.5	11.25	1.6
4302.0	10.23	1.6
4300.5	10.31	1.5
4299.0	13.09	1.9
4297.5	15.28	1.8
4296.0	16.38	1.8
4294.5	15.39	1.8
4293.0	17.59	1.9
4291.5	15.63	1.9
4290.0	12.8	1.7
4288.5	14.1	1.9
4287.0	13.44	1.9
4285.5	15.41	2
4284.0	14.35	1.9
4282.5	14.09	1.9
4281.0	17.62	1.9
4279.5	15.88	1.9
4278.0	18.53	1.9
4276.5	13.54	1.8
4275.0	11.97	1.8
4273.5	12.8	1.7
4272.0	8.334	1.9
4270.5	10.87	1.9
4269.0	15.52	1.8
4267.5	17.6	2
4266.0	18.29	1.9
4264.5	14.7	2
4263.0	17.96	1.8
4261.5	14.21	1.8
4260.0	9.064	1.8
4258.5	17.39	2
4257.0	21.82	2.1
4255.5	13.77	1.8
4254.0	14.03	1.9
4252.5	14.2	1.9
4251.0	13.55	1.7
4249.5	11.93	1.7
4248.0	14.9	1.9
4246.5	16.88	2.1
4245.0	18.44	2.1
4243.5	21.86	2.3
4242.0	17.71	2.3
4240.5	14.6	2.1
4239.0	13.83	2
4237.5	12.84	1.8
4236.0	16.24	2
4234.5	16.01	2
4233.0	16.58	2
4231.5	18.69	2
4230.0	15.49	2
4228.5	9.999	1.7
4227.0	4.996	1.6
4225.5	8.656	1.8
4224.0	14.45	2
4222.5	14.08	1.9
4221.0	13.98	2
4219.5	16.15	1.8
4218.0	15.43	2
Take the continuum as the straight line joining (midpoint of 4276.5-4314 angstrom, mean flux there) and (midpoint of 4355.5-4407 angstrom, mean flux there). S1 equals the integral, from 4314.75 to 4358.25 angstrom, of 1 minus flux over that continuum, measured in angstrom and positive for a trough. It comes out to -3.8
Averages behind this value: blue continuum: 13.3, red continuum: 16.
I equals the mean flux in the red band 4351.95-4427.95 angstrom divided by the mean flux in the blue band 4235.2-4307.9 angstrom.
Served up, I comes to 1.13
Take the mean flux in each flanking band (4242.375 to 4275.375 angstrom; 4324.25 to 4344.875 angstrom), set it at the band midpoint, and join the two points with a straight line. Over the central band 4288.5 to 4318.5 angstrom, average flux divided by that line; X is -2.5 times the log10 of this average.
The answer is 0.176 mag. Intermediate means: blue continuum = 15.1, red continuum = 15.7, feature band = 13.1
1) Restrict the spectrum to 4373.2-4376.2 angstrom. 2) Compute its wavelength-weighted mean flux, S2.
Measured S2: 15.8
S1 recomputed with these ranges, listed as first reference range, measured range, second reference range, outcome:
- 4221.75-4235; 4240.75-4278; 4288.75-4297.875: -2.4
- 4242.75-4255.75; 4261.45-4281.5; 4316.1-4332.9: 1.5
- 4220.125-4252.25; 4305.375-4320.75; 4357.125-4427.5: 2.1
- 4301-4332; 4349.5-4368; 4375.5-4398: 0.9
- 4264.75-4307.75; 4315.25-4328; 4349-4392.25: -1.6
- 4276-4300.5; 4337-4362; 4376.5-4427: 2.5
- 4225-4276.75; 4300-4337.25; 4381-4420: 2.4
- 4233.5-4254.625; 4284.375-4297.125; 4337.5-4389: 0.4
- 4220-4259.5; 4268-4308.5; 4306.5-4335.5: 4.2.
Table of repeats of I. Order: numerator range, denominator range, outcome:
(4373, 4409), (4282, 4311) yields 1.23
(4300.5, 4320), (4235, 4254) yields 0.81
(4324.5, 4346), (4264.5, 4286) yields 1.09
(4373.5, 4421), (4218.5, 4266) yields 1.11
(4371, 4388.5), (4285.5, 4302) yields 1.09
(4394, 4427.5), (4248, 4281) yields 1.19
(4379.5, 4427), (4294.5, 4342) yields 1.16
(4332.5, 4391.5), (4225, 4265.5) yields 1.05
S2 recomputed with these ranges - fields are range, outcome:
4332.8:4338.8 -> 16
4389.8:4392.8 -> 15.5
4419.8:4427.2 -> 18.7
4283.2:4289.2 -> 14.3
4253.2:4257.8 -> 16.5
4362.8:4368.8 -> 18.6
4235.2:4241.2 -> 14.4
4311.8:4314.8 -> 11.1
